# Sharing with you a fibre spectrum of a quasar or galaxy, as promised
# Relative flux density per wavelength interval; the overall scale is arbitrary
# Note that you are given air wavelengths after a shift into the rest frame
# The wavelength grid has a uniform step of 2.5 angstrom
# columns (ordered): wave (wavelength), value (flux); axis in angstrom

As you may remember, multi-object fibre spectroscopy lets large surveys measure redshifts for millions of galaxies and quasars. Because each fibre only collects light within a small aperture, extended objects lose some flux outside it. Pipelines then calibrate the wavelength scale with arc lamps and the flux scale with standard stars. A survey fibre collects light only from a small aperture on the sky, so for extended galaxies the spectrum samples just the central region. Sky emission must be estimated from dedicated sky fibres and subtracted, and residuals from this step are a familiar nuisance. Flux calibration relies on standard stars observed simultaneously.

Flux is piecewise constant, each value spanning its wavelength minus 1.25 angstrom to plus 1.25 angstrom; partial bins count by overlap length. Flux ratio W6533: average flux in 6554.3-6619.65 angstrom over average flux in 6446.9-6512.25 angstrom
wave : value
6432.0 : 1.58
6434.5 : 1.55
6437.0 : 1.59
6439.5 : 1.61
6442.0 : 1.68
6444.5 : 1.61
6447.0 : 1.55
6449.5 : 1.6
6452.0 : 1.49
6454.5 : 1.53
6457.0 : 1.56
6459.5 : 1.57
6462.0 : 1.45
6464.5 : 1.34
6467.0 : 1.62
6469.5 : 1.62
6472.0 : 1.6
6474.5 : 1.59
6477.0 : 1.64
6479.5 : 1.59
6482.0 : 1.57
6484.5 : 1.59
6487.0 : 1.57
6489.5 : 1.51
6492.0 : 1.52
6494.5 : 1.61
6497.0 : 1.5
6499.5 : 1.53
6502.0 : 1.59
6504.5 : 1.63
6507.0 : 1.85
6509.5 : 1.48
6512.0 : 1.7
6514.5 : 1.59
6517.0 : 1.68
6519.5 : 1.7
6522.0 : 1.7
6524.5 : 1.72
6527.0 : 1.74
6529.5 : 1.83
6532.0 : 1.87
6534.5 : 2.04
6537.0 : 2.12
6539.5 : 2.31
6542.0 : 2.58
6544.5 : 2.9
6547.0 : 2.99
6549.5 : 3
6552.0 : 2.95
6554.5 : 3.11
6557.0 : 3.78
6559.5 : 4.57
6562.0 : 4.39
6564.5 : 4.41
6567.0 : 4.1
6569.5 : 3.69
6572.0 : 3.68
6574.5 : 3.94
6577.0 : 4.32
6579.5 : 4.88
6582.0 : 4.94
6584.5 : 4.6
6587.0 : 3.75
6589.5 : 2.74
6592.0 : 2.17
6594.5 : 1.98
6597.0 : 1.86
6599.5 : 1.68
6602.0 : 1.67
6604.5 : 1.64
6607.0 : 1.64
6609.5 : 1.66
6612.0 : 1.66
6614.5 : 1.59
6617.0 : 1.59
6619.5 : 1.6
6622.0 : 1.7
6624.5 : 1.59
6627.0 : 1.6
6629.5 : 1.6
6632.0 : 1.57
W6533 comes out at 1.9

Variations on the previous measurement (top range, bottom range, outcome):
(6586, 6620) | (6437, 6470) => 1.25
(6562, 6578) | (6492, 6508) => 2.52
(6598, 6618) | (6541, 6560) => 0.52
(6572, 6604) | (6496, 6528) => 1.94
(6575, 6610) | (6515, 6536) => 1.61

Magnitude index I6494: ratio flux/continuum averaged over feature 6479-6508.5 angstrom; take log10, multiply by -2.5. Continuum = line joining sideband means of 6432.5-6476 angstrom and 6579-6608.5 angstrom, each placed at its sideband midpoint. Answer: 0.191 mag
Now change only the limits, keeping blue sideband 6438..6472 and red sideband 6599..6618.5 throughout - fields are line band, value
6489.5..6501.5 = 0.03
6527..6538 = -0.21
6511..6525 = -0.06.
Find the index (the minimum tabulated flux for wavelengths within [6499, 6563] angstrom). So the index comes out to 1.48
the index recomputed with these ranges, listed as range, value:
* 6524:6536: 1.72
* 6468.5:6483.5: 1.57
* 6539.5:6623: 1.59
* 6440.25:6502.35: 1.34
